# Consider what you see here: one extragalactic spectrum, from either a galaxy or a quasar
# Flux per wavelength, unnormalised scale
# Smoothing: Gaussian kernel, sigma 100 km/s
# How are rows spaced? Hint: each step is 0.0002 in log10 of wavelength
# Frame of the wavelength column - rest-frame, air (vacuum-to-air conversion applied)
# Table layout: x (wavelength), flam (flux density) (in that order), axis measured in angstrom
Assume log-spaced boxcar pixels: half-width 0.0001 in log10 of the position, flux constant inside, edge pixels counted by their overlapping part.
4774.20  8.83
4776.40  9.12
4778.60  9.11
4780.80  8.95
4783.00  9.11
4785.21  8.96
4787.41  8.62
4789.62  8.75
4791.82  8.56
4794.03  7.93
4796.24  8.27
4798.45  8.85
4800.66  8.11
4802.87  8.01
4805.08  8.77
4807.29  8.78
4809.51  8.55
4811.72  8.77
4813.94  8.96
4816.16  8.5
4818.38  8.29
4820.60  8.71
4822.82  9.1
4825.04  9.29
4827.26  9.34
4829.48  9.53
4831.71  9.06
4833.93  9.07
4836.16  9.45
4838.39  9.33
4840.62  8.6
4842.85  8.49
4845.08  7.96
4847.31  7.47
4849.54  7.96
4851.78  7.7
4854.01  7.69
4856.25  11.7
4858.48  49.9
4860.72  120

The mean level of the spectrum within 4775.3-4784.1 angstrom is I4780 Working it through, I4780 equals 9.08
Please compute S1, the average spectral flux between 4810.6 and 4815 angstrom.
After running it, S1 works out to 8.87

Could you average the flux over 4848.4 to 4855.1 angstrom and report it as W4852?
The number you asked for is 7.78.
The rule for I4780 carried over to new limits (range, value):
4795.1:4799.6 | 8.55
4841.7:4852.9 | 7.92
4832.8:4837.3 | 9.26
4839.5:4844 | 8.54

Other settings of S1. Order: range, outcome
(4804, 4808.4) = 8.78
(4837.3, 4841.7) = 8.96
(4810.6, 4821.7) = 8.64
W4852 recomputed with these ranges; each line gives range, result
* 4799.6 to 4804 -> 8.07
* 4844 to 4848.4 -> 7.72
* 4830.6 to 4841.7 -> 9.1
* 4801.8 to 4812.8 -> 8.58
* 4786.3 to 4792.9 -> 8.65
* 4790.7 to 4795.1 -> 8.26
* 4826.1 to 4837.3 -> 9.29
